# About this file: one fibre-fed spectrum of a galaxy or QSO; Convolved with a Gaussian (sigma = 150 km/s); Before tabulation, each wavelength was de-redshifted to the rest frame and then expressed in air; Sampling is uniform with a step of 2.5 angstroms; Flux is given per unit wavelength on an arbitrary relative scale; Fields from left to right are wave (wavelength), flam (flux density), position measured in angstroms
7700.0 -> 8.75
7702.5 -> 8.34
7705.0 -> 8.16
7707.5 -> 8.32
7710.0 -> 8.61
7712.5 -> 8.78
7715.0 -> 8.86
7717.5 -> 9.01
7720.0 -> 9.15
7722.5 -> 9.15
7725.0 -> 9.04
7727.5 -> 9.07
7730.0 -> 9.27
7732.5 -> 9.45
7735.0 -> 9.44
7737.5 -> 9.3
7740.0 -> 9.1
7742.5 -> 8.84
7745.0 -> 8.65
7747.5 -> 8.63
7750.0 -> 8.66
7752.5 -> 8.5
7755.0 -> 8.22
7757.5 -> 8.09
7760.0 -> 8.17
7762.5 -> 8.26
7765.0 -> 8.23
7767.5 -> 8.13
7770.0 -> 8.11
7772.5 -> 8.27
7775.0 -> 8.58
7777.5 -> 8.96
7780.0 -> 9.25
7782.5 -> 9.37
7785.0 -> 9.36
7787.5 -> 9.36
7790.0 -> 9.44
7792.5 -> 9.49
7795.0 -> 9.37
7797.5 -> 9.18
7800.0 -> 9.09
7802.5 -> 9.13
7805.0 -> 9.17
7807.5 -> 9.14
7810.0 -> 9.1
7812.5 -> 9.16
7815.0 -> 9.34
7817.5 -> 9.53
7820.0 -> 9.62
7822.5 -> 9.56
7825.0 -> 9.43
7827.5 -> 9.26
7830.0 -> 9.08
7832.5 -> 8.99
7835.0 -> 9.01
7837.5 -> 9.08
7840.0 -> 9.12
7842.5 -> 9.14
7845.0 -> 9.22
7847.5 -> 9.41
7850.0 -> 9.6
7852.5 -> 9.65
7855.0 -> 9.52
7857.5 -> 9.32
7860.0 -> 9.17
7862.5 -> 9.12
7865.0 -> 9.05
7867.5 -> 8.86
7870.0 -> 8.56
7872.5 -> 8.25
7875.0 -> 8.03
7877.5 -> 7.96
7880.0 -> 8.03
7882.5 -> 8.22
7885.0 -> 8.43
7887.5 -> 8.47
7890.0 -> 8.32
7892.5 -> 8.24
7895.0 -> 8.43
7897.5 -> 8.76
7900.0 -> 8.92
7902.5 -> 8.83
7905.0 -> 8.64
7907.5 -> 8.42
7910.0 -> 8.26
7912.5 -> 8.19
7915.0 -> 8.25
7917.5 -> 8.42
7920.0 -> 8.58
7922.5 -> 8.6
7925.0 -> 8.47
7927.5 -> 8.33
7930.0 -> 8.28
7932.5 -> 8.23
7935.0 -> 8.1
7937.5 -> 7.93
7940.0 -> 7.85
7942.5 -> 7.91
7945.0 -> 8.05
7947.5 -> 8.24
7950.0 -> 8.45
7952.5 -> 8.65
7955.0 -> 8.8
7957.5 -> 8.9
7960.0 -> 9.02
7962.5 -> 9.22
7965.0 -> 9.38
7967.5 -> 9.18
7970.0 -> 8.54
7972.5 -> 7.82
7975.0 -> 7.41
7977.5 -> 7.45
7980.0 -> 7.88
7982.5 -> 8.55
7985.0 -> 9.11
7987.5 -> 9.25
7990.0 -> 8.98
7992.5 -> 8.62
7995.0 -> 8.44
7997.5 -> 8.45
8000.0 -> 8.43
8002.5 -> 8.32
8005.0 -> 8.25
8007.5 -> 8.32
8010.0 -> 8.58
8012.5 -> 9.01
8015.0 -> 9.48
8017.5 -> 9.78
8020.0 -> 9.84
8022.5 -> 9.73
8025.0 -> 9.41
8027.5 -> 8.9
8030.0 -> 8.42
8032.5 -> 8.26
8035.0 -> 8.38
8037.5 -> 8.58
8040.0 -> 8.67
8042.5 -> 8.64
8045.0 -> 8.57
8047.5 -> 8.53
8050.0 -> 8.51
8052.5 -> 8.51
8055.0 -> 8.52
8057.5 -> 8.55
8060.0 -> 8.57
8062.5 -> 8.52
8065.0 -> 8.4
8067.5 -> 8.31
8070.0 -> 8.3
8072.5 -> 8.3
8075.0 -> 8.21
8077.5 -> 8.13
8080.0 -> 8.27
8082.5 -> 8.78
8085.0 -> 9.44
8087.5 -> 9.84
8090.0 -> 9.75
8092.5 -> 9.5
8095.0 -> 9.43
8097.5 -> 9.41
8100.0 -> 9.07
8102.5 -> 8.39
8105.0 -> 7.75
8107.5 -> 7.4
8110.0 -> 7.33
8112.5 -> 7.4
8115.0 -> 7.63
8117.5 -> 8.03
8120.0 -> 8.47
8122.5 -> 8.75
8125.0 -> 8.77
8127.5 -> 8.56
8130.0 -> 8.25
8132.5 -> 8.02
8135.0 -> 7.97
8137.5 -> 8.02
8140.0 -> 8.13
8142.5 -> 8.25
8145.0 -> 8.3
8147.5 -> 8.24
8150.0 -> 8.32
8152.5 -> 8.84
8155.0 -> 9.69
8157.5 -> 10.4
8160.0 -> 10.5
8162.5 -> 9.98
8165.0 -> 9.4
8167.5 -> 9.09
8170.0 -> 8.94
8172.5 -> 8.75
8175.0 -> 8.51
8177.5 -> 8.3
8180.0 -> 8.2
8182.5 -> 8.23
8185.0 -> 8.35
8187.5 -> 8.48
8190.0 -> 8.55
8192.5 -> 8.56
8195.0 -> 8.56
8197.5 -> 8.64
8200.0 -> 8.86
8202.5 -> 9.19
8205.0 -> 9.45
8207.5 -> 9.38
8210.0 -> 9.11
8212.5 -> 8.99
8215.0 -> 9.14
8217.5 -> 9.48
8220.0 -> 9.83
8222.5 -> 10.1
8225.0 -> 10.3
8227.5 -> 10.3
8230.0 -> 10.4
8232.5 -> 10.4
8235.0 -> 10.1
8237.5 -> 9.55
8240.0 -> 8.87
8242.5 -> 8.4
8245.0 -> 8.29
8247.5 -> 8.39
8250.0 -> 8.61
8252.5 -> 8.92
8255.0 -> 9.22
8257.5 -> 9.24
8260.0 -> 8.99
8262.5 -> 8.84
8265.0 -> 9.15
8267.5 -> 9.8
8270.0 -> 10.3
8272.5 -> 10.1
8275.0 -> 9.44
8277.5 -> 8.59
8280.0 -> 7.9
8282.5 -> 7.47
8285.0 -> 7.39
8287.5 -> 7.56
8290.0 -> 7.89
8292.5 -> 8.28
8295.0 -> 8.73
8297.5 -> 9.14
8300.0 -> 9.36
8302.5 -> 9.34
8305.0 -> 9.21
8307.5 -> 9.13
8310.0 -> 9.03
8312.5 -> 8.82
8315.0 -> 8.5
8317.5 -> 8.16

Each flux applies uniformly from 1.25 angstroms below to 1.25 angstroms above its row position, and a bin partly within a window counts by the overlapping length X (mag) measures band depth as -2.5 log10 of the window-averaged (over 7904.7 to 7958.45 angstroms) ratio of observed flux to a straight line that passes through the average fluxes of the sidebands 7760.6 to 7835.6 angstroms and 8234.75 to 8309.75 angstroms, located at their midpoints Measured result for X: 0.08 mag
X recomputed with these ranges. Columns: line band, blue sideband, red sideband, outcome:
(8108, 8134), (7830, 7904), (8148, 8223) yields 0.11 mag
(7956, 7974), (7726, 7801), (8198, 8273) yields 0.03 mag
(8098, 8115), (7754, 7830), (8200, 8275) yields 0.17 mag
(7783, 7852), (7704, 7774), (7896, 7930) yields -0.08 mag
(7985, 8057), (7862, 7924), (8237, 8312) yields -0.02 mag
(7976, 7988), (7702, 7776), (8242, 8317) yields 0.05 mag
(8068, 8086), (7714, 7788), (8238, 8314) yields 0.04 mag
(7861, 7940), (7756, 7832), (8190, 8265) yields 0.08 mag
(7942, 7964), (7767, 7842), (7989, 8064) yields 0.03 mag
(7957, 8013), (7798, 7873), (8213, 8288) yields 0.08 mag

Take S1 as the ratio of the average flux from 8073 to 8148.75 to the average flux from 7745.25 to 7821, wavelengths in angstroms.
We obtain 0.95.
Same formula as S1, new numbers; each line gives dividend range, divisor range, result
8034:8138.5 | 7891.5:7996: 1.00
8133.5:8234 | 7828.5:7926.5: 1.04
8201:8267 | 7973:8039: 1.08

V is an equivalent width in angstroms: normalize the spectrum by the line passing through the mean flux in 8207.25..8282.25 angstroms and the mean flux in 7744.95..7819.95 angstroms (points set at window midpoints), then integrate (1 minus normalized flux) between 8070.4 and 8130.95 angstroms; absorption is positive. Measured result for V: 4.2 angstroms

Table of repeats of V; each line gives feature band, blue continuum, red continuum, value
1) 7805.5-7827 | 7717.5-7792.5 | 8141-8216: -1.21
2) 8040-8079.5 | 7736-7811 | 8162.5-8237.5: 2.72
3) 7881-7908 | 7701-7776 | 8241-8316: 0.62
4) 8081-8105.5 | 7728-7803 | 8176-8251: -0.36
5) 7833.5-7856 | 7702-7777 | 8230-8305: -1.45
